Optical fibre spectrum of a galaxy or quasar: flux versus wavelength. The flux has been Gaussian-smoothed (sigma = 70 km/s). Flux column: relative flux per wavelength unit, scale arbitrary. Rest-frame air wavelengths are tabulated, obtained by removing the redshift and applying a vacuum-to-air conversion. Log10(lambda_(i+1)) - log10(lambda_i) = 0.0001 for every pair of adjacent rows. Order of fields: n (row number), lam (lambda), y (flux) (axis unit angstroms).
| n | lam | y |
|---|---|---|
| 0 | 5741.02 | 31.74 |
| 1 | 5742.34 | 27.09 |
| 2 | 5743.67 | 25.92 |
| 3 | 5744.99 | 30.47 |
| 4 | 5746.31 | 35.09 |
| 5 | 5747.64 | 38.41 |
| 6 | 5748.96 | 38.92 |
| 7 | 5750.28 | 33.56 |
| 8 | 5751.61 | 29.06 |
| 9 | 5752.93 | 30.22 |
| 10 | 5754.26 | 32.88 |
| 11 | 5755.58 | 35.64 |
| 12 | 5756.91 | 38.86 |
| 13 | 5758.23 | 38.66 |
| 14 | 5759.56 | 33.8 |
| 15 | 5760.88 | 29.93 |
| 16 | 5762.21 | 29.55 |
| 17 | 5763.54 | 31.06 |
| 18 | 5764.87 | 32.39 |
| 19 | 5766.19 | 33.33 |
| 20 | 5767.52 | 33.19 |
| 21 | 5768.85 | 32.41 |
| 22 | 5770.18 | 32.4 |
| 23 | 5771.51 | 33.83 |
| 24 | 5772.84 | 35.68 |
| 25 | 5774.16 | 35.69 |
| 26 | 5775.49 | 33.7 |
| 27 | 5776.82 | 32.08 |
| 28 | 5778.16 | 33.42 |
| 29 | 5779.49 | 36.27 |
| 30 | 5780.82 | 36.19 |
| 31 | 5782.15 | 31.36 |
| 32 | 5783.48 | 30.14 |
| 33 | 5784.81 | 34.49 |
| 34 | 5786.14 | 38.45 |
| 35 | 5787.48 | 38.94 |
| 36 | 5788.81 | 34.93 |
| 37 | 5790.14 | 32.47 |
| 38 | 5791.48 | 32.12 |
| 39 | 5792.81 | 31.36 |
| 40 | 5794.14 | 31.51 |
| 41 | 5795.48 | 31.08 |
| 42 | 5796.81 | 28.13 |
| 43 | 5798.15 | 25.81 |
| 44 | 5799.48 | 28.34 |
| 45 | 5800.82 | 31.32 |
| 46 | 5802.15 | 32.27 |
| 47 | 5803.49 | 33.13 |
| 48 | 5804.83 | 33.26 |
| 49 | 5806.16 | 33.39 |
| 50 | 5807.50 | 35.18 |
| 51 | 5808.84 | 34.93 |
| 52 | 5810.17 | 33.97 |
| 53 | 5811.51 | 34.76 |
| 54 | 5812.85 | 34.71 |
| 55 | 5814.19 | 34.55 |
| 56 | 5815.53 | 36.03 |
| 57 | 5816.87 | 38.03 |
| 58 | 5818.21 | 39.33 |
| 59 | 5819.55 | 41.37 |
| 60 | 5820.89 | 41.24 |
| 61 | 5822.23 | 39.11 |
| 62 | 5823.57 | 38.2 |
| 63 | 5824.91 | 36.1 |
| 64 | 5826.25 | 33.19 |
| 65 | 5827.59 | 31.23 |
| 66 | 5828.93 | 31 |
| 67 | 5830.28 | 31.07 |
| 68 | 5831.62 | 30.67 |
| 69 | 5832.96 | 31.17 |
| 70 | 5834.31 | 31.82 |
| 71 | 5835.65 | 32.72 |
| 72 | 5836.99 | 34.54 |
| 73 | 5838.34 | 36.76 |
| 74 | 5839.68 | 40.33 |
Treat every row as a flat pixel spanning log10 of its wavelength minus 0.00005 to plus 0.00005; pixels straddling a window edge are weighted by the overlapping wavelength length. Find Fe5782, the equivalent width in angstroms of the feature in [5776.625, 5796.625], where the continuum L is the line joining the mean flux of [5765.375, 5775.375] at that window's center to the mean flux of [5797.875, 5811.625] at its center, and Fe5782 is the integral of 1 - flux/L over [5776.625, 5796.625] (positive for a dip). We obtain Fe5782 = -0.2 angstroms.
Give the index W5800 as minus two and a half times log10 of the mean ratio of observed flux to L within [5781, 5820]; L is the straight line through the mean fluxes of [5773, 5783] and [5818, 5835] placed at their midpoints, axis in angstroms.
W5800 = 0.03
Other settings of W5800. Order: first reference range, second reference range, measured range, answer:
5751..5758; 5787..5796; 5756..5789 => -0.02 mag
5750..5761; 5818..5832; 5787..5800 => 0.11 mag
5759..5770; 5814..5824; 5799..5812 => 0.12 mag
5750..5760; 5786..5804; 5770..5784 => -0.03 mag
